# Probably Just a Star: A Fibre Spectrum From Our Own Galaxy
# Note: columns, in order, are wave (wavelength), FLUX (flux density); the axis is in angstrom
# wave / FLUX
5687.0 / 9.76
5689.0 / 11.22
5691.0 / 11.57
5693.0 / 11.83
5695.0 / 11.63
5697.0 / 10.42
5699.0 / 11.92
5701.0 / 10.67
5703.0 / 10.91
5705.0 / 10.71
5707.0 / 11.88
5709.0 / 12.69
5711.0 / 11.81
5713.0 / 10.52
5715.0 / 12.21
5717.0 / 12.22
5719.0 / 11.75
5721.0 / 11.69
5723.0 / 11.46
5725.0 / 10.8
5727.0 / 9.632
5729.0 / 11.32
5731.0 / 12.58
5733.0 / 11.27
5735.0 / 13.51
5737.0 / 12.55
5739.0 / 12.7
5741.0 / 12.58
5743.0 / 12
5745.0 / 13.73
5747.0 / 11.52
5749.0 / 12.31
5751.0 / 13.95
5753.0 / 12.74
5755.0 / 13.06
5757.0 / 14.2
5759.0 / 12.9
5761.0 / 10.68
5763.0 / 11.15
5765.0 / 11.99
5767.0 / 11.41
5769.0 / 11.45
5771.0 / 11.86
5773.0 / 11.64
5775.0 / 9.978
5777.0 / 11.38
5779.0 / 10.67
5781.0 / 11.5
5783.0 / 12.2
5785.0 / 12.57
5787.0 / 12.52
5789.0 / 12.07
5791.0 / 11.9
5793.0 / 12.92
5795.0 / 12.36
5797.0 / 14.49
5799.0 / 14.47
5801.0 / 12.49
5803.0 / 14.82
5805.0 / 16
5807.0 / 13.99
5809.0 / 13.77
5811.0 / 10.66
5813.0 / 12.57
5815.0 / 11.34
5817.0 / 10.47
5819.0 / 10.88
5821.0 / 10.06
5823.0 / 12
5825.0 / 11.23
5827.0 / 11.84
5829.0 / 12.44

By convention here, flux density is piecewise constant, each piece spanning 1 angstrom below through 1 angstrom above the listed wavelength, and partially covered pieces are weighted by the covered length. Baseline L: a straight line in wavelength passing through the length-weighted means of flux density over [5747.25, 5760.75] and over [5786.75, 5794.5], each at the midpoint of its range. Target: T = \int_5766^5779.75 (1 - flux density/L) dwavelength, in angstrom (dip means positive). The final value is 1.56 angstrom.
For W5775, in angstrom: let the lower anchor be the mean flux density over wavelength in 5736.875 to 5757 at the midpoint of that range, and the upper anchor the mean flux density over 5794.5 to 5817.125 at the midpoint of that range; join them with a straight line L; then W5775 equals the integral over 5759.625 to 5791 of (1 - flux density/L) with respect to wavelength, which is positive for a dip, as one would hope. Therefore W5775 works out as 3.5 angstrom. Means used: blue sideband 12.8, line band 11.6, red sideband 13.2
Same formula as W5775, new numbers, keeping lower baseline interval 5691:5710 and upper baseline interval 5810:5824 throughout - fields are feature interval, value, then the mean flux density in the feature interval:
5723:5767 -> -3.5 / 12.2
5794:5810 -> -4.1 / 14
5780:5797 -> -1.8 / 12.4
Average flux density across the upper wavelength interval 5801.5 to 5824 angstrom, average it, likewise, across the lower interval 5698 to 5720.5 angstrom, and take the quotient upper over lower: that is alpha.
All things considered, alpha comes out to 1.07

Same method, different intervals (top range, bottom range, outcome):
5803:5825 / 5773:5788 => 1.06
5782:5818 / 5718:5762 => 1.05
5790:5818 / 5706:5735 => 1.12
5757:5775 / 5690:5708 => 1.04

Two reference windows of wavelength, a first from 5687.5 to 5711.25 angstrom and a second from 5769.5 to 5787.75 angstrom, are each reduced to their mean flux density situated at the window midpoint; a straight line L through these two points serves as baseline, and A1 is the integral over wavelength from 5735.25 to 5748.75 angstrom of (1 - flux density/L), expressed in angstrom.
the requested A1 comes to -1.3 angstrom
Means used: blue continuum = 11.4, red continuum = 11.6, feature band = 12.6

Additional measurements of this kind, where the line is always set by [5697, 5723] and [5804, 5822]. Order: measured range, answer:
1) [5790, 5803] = -1.2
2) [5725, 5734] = 0.4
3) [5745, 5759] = -1.4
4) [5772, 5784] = 0.7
